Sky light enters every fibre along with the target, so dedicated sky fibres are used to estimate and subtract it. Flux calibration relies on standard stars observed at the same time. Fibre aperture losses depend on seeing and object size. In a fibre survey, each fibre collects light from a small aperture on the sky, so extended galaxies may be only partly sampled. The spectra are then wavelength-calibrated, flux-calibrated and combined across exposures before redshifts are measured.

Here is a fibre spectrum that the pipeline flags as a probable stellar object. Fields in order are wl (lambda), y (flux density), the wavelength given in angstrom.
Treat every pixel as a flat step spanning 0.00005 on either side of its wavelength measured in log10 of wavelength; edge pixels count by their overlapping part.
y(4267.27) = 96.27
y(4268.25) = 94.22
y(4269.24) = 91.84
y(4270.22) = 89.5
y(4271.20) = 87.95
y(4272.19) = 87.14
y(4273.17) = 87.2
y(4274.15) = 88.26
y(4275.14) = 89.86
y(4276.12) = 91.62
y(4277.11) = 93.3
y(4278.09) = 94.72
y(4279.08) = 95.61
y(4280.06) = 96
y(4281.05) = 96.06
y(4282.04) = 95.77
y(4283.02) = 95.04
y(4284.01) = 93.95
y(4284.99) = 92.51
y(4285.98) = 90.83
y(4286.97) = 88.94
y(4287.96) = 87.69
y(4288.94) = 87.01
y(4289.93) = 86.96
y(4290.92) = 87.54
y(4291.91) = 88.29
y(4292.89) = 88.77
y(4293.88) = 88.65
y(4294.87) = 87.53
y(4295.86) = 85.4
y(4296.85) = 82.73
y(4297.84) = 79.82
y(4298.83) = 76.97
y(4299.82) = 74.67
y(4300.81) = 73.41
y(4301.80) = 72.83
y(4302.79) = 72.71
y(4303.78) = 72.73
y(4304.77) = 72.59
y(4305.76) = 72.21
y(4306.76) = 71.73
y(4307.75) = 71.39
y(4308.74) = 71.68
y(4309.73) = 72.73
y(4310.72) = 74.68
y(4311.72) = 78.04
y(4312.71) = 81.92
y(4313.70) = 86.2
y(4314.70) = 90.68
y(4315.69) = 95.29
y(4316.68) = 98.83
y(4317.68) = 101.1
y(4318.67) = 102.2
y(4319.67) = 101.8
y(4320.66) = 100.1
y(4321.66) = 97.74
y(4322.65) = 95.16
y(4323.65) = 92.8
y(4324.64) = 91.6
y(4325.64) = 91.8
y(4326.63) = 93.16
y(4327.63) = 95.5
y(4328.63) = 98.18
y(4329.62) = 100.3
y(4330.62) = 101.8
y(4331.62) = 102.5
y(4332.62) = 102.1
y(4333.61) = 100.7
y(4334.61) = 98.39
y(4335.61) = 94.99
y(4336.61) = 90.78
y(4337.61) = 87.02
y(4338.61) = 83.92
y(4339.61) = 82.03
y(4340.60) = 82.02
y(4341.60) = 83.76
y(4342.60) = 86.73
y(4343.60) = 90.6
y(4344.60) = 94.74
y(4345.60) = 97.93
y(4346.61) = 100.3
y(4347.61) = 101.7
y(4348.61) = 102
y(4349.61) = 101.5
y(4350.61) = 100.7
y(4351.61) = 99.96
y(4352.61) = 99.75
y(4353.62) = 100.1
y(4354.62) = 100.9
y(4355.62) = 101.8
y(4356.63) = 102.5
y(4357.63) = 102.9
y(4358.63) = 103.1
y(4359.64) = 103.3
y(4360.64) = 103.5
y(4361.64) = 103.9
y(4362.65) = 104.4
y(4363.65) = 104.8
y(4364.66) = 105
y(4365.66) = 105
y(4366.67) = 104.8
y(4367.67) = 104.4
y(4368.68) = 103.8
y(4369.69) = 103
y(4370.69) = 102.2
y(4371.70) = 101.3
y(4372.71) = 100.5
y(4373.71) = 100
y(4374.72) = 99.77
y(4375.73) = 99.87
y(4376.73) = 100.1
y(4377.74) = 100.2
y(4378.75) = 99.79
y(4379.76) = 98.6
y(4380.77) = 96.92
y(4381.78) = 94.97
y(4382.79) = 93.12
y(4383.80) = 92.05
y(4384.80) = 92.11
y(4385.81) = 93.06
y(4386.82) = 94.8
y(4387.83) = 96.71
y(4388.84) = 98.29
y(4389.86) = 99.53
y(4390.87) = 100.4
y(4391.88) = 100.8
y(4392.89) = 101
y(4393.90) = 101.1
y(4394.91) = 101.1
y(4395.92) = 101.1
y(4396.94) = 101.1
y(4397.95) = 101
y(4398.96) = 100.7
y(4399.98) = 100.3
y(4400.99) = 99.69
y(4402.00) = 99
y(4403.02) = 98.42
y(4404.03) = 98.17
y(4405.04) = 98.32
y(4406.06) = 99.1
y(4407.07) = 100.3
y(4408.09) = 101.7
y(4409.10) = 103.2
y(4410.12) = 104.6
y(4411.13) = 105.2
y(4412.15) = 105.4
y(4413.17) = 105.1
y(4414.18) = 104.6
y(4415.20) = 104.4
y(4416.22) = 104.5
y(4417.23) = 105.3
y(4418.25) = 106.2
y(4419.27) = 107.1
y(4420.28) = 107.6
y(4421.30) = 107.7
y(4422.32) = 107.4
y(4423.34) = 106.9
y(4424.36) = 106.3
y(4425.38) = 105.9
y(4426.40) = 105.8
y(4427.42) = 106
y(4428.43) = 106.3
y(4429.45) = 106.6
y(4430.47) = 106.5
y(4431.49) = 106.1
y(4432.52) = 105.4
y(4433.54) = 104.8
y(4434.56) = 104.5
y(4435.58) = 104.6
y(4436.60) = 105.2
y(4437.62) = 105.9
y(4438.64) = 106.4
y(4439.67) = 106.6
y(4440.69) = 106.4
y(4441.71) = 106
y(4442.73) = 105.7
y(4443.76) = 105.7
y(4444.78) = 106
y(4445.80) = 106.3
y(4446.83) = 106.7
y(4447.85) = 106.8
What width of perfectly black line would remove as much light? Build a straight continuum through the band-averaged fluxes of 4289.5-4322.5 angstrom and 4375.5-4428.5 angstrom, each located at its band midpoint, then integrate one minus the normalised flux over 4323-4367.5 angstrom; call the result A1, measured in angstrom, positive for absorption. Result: -3.29 angstrom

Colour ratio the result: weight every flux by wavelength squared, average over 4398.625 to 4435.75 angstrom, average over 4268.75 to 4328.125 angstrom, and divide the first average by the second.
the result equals 1.26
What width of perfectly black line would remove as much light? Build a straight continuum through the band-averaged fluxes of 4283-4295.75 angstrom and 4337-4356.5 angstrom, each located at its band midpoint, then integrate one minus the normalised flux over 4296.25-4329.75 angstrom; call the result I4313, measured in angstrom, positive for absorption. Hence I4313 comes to 2.3 angstrom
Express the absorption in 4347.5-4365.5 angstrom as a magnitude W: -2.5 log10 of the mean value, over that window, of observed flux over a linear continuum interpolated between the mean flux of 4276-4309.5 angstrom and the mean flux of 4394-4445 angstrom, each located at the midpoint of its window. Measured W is -0.09 mag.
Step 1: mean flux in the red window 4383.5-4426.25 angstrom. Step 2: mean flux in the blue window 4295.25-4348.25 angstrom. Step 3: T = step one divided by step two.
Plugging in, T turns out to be 1.15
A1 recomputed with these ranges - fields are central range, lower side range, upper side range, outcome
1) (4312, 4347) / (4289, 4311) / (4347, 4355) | -1.1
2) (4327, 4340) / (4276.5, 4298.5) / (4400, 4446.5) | -0.1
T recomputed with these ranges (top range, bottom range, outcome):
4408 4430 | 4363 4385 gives 1.05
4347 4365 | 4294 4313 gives 1.34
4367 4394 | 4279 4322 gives 1.15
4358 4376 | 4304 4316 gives 1.32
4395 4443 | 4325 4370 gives 1.06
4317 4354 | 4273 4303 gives 1.09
